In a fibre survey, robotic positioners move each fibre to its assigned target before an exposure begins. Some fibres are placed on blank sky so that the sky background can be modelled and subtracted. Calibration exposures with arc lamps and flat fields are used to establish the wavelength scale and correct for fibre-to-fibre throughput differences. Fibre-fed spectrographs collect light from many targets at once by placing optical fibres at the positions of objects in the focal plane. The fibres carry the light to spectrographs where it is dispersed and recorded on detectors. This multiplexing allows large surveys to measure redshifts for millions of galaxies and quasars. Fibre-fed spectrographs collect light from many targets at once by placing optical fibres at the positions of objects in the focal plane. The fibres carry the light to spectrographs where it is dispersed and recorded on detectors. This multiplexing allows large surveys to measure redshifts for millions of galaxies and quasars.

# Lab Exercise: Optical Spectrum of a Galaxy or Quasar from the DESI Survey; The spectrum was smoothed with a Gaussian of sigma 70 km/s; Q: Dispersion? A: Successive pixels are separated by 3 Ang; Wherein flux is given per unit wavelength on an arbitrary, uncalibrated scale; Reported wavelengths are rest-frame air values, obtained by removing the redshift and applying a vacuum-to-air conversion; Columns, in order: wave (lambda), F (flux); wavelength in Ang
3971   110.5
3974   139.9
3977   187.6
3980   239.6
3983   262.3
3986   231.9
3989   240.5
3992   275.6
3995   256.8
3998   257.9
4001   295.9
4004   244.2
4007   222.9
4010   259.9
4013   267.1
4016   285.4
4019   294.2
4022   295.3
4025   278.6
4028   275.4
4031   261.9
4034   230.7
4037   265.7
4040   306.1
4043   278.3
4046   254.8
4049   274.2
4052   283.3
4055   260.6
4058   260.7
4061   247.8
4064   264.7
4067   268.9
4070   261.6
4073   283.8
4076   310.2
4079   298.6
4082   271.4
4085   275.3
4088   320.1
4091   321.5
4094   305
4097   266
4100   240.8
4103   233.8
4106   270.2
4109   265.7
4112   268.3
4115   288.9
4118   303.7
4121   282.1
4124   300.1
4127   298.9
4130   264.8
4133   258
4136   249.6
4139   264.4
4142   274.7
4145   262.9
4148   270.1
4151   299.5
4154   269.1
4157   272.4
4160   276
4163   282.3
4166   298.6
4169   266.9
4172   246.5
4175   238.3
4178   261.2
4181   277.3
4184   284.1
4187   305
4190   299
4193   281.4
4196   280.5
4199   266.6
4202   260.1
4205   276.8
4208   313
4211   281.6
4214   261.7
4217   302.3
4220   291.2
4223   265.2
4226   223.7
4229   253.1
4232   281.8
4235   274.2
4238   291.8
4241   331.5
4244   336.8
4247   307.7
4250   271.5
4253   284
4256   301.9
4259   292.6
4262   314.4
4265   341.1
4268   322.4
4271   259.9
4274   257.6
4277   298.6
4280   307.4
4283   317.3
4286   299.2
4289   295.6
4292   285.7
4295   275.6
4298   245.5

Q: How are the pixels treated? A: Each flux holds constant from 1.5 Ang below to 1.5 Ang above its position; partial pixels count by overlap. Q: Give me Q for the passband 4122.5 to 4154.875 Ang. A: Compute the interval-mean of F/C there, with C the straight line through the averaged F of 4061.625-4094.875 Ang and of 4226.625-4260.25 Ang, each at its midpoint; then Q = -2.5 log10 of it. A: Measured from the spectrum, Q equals 0.059 mag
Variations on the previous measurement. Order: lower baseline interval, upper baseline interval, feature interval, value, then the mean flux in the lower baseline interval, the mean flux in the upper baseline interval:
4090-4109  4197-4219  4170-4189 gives 0.034 mag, 271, 281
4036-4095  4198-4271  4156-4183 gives 0.065 mag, 281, 289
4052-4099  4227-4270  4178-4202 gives 0.041 mag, 281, 299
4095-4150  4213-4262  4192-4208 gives 0.020 mag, 271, 287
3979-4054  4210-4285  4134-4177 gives 0.046 mag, 266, 291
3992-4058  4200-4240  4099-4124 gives 0.001 mag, 269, 276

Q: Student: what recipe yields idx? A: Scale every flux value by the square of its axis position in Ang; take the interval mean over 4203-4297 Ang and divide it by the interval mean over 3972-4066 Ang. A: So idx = 1.26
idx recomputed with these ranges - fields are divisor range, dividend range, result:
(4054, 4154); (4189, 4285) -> 1.12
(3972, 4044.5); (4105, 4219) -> 1.17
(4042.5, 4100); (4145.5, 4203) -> 1.04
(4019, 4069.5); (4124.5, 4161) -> 1.06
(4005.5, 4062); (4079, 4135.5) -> 1.08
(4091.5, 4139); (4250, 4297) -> 1.16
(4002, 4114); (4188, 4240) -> 1.10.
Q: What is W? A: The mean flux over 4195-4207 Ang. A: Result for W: 272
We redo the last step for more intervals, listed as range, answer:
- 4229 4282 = 297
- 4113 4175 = 275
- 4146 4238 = 276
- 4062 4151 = 278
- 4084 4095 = 307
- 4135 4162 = 272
